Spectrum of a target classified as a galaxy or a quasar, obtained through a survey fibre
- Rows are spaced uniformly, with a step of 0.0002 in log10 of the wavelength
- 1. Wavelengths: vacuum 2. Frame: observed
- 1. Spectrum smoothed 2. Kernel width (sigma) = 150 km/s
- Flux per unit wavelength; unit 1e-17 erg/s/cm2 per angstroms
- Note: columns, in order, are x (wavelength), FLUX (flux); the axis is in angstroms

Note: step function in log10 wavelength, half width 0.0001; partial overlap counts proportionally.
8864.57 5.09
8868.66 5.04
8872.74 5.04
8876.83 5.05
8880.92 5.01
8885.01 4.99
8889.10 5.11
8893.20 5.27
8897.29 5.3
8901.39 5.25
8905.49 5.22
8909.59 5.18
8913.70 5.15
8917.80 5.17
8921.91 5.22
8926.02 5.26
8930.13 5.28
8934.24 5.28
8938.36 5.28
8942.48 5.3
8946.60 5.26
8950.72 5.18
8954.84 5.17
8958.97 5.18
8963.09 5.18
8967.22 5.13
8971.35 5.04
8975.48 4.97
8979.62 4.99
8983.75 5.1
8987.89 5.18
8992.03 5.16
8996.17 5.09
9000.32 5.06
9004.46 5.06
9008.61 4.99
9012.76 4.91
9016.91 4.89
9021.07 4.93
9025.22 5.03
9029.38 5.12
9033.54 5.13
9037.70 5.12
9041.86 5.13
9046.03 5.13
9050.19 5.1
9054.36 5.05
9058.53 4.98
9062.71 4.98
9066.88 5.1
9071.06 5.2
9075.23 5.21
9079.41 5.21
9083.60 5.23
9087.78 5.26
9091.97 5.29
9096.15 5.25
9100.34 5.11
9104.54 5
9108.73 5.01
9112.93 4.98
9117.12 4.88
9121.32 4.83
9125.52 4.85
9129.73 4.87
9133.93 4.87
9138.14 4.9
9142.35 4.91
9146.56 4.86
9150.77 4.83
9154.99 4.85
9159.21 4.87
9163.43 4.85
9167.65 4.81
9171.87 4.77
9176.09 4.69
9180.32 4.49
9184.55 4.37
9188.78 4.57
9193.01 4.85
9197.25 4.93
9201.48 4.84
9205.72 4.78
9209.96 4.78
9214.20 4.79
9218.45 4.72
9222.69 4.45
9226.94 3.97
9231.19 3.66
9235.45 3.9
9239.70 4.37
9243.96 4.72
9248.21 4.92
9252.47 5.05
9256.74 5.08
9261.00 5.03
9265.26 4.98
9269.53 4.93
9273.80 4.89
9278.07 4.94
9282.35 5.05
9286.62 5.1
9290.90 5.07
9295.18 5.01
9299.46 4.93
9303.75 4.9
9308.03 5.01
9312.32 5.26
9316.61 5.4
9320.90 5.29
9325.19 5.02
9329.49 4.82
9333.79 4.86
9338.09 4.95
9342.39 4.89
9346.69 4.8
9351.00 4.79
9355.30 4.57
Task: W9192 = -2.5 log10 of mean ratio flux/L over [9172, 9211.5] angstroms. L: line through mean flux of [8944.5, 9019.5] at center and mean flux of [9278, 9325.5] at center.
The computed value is 0.086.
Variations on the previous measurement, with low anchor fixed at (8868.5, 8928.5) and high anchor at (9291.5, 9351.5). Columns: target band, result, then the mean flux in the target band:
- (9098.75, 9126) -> 0.03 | 4.95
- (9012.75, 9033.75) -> 0.02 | 5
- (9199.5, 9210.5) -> 0.05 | 4.8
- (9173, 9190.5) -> 0.12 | 4.54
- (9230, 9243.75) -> 0.22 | 4.1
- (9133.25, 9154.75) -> 0.04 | 4.87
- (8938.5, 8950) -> -0.03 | 5.27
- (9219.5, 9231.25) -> 0.21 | 4.16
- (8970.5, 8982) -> 0.03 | 5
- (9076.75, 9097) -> -0.03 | 5.25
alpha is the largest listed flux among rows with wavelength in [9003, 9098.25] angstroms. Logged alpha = 5.29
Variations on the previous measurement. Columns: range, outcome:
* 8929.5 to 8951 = 5.3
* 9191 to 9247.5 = 4.93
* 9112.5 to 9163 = 4.98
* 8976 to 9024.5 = 5.18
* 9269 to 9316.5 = 5.26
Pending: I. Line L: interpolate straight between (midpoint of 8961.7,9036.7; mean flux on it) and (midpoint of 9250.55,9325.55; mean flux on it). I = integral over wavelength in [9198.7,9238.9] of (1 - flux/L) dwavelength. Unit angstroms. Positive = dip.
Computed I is 4.9 angstroms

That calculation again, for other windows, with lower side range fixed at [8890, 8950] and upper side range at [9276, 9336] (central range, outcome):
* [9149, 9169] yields 1.08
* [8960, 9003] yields 0.97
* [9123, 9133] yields 0.54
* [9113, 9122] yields 0.44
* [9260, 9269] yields 0.14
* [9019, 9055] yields 0.68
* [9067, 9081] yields -0.08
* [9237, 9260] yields 1.18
